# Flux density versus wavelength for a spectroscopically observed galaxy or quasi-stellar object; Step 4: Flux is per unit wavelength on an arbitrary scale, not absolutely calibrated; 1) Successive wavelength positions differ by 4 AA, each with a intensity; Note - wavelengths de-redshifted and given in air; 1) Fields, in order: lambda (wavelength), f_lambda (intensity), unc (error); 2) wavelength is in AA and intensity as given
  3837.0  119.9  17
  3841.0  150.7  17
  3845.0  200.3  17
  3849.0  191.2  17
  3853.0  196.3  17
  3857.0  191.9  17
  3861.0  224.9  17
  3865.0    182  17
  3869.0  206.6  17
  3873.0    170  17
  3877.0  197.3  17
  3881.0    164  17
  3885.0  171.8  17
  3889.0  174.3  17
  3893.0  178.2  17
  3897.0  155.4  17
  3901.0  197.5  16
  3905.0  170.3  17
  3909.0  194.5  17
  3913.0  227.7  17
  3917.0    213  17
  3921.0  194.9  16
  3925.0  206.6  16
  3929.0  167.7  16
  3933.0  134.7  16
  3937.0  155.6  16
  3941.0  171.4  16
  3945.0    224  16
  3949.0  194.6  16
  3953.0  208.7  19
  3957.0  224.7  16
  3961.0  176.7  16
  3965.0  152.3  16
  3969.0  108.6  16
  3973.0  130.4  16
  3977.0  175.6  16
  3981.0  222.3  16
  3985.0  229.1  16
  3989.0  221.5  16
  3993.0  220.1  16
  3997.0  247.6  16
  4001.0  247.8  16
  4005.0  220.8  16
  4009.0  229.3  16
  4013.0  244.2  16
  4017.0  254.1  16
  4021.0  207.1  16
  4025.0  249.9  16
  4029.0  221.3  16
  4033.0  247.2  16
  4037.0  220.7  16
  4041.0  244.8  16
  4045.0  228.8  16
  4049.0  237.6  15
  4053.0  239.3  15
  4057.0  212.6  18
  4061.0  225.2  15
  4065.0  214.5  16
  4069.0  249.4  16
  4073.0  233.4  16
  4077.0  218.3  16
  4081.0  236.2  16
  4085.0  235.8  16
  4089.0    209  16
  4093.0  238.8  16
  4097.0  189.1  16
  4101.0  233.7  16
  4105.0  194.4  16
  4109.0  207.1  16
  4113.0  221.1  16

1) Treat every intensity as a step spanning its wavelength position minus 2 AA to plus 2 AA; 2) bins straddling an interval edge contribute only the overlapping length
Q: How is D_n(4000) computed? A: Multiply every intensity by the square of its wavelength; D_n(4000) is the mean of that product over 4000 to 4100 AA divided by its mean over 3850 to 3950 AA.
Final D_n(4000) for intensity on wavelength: 1.33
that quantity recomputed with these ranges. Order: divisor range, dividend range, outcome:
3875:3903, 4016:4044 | 1.42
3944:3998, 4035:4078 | 1.24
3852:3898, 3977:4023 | 1.32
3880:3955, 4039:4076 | 1.34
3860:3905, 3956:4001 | 1.12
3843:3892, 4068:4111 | 1.31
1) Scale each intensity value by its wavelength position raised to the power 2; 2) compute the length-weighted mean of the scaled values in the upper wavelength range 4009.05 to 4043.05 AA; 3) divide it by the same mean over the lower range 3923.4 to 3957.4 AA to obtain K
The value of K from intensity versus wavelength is 1.33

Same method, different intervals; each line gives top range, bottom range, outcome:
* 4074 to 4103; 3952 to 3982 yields 1.38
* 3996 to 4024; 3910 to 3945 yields 1.32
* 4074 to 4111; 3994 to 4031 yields 0.97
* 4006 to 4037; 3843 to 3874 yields 1.30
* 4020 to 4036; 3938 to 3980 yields 1.36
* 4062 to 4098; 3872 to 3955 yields 1.33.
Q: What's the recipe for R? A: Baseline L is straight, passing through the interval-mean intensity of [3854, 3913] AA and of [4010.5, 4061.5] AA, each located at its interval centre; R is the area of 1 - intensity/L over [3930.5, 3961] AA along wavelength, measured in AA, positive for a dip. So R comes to 2.8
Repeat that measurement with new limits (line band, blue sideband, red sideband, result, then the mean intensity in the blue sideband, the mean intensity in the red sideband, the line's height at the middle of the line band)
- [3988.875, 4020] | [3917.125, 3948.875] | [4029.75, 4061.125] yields -3.2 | 182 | 232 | 214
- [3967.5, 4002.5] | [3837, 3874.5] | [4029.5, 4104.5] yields 1.9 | 187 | 228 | 212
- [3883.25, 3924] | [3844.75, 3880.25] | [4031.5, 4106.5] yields 2.5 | 194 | 227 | 201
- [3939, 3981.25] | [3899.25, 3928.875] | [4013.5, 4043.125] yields 6.7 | 199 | 235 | 213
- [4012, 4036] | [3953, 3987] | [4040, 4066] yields -2.8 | 179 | 229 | 212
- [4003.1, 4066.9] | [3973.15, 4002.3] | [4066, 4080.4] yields -1.6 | 217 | 233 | 226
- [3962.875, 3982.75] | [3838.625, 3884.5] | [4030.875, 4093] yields 5.1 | 188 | 230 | 211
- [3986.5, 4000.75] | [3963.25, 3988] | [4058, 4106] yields -4.0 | 172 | 224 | 181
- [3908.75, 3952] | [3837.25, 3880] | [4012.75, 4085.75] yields 3.1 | 188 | 232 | 204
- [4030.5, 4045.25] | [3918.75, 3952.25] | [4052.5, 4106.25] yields -1.7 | 182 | 224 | 212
